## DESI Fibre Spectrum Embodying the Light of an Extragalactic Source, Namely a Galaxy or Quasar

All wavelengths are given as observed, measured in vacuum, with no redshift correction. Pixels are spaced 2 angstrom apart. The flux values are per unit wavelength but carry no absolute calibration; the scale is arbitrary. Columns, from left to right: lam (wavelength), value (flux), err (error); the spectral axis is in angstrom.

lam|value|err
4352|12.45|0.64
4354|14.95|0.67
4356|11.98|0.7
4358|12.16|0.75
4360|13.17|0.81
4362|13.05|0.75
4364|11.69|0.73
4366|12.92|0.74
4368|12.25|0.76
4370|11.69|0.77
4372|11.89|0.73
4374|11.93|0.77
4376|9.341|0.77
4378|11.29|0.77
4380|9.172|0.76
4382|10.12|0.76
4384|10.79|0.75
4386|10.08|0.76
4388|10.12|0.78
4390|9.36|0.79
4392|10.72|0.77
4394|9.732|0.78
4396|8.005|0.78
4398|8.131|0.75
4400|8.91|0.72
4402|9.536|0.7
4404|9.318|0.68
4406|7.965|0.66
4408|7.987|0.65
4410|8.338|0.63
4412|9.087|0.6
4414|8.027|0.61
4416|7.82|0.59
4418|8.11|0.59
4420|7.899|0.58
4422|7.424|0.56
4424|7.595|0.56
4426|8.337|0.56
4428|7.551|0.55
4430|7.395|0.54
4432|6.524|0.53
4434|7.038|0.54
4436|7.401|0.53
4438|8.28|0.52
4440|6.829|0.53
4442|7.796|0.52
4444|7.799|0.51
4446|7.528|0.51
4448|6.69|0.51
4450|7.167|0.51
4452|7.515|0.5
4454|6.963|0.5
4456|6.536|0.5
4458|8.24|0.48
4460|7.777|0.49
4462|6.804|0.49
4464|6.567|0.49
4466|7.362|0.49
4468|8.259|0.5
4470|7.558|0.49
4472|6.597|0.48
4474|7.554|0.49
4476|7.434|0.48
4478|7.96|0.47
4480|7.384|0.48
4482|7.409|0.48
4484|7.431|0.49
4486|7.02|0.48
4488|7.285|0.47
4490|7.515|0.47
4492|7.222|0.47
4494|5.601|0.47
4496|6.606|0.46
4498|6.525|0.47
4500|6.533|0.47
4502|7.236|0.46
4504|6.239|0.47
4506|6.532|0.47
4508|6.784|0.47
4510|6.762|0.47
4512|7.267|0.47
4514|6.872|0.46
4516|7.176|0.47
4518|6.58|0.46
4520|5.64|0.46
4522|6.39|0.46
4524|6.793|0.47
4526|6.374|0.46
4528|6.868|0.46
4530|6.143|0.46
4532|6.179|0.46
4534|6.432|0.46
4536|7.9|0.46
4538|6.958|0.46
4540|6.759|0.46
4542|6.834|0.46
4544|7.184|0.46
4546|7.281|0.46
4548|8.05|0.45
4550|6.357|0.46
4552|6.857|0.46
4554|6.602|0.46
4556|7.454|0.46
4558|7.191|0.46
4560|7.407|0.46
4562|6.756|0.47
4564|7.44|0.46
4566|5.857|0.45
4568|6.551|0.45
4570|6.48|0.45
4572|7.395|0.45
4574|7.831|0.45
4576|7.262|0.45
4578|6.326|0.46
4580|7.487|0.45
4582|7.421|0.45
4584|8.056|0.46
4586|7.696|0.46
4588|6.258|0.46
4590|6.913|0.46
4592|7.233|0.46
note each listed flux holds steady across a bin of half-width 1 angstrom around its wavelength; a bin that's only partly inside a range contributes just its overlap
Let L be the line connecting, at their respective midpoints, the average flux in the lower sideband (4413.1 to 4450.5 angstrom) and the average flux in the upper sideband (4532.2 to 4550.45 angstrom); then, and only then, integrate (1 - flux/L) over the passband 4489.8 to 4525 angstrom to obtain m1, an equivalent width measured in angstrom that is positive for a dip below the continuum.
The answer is 2.7 angstrom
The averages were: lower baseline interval 7.54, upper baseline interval 7.07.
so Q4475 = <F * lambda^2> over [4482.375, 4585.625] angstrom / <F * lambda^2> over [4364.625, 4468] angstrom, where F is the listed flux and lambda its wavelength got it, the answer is 0.85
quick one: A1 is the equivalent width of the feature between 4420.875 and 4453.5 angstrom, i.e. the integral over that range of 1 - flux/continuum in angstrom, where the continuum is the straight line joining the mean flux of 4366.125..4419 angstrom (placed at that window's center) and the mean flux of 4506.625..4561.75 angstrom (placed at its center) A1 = 5.02 angstrom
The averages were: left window 9.66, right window 6.85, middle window 7.42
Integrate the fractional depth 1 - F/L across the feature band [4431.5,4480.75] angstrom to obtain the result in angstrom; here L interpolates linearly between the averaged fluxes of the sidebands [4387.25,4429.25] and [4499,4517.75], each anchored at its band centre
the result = 2.3 angstrom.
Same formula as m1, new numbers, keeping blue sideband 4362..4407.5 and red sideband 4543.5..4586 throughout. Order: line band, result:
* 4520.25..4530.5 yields 1.8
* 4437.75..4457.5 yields 4.0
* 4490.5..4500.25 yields 2.1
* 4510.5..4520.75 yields 1.6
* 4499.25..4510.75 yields 2.1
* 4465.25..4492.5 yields 3.8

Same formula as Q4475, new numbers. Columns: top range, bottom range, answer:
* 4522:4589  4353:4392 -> 0.66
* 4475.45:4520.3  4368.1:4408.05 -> 0.74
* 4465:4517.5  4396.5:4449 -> 0.92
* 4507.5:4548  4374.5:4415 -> 0.77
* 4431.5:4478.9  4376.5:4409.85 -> 0.80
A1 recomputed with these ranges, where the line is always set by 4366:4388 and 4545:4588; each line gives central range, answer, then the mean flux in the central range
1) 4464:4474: 1.88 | 7.37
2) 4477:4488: 1.71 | 7.43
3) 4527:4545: 2.13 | 6.81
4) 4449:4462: 2.80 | 7.32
